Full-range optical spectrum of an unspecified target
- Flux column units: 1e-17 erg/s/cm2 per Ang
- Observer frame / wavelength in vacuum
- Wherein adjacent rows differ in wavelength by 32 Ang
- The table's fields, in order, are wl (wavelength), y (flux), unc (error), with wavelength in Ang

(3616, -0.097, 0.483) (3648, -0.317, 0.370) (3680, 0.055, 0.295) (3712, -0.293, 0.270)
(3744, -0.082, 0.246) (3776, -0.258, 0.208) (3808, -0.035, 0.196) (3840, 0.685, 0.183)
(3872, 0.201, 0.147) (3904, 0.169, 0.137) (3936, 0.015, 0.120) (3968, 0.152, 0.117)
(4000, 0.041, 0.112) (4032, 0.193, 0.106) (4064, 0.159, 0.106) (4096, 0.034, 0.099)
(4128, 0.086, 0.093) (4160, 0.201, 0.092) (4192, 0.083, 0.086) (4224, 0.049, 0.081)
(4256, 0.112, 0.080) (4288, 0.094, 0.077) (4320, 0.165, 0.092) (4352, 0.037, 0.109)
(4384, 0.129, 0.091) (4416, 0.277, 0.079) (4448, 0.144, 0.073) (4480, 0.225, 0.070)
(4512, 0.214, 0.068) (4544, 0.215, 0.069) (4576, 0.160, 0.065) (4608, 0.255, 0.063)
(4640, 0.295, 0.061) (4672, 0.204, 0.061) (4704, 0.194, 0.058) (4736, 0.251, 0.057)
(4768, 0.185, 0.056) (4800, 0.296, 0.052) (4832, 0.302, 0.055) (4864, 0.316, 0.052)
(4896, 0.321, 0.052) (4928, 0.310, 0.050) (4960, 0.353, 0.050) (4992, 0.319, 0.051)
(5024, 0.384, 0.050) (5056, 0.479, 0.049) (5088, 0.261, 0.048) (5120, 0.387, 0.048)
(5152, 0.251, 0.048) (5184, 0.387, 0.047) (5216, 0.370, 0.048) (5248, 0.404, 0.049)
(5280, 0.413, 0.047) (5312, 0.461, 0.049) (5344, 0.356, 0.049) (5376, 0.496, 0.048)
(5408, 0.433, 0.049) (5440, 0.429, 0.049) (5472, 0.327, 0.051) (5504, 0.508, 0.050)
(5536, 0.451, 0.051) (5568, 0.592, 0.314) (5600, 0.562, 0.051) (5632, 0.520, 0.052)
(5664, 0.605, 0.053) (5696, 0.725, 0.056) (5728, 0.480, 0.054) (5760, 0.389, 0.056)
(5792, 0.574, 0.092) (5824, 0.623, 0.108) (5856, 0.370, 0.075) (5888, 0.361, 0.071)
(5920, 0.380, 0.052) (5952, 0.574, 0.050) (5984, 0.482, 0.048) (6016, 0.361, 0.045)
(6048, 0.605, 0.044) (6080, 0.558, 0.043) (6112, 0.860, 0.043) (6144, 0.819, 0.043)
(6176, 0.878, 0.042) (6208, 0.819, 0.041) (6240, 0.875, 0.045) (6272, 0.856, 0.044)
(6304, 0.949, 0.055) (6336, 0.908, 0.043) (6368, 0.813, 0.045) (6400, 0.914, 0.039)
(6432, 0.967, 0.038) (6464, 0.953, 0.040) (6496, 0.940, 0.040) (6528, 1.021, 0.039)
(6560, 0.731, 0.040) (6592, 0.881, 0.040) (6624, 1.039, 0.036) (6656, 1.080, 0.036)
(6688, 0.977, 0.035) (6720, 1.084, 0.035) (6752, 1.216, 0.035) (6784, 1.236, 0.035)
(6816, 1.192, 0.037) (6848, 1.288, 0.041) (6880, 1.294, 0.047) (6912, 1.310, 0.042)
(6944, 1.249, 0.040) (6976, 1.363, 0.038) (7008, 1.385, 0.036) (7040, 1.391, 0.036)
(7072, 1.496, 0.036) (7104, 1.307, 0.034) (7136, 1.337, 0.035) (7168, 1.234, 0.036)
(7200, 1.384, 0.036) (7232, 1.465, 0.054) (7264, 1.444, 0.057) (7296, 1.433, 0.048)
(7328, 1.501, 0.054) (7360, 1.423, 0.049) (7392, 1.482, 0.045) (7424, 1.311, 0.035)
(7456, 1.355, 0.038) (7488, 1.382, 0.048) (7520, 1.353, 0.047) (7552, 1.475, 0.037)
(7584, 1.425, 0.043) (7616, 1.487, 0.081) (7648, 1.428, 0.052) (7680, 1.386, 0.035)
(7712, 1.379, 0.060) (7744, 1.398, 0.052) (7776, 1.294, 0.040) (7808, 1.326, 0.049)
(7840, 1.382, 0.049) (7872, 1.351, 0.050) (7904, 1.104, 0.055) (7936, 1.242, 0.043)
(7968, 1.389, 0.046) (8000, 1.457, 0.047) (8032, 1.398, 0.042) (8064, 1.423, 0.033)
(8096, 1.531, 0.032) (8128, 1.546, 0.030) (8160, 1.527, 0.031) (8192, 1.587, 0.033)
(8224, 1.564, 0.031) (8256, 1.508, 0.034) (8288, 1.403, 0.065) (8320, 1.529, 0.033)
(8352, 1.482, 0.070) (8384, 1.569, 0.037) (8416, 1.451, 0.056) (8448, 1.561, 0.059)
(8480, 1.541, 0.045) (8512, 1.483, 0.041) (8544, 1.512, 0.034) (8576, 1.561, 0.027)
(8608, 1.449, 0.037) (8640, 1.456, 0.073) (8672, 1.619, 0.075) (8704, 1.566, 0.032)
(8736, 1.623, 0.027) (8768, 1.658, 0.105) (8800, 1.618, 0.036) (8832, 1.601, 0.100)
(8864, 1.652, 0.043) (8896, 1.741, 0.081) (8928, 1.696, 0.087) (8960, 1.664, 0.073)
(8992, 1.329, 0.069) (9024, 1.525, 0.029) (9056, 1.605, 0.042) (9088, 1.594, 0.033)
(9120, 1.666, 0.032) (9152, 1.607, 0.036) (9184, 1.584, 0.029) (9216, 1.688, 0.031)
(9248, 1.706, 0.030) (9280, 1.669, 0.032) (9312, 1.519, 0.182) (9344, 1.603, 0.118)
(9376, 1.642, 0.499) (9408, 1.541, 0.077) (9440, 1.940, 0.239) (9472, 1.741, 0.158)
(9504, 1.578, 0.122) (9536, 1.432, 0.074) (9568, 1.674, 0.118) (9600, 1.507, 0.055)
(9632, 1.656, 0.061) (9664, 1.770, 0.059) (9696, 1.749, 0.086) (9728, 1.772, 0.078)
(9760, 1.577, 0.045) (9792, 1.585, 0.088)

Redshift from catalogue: 0.527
